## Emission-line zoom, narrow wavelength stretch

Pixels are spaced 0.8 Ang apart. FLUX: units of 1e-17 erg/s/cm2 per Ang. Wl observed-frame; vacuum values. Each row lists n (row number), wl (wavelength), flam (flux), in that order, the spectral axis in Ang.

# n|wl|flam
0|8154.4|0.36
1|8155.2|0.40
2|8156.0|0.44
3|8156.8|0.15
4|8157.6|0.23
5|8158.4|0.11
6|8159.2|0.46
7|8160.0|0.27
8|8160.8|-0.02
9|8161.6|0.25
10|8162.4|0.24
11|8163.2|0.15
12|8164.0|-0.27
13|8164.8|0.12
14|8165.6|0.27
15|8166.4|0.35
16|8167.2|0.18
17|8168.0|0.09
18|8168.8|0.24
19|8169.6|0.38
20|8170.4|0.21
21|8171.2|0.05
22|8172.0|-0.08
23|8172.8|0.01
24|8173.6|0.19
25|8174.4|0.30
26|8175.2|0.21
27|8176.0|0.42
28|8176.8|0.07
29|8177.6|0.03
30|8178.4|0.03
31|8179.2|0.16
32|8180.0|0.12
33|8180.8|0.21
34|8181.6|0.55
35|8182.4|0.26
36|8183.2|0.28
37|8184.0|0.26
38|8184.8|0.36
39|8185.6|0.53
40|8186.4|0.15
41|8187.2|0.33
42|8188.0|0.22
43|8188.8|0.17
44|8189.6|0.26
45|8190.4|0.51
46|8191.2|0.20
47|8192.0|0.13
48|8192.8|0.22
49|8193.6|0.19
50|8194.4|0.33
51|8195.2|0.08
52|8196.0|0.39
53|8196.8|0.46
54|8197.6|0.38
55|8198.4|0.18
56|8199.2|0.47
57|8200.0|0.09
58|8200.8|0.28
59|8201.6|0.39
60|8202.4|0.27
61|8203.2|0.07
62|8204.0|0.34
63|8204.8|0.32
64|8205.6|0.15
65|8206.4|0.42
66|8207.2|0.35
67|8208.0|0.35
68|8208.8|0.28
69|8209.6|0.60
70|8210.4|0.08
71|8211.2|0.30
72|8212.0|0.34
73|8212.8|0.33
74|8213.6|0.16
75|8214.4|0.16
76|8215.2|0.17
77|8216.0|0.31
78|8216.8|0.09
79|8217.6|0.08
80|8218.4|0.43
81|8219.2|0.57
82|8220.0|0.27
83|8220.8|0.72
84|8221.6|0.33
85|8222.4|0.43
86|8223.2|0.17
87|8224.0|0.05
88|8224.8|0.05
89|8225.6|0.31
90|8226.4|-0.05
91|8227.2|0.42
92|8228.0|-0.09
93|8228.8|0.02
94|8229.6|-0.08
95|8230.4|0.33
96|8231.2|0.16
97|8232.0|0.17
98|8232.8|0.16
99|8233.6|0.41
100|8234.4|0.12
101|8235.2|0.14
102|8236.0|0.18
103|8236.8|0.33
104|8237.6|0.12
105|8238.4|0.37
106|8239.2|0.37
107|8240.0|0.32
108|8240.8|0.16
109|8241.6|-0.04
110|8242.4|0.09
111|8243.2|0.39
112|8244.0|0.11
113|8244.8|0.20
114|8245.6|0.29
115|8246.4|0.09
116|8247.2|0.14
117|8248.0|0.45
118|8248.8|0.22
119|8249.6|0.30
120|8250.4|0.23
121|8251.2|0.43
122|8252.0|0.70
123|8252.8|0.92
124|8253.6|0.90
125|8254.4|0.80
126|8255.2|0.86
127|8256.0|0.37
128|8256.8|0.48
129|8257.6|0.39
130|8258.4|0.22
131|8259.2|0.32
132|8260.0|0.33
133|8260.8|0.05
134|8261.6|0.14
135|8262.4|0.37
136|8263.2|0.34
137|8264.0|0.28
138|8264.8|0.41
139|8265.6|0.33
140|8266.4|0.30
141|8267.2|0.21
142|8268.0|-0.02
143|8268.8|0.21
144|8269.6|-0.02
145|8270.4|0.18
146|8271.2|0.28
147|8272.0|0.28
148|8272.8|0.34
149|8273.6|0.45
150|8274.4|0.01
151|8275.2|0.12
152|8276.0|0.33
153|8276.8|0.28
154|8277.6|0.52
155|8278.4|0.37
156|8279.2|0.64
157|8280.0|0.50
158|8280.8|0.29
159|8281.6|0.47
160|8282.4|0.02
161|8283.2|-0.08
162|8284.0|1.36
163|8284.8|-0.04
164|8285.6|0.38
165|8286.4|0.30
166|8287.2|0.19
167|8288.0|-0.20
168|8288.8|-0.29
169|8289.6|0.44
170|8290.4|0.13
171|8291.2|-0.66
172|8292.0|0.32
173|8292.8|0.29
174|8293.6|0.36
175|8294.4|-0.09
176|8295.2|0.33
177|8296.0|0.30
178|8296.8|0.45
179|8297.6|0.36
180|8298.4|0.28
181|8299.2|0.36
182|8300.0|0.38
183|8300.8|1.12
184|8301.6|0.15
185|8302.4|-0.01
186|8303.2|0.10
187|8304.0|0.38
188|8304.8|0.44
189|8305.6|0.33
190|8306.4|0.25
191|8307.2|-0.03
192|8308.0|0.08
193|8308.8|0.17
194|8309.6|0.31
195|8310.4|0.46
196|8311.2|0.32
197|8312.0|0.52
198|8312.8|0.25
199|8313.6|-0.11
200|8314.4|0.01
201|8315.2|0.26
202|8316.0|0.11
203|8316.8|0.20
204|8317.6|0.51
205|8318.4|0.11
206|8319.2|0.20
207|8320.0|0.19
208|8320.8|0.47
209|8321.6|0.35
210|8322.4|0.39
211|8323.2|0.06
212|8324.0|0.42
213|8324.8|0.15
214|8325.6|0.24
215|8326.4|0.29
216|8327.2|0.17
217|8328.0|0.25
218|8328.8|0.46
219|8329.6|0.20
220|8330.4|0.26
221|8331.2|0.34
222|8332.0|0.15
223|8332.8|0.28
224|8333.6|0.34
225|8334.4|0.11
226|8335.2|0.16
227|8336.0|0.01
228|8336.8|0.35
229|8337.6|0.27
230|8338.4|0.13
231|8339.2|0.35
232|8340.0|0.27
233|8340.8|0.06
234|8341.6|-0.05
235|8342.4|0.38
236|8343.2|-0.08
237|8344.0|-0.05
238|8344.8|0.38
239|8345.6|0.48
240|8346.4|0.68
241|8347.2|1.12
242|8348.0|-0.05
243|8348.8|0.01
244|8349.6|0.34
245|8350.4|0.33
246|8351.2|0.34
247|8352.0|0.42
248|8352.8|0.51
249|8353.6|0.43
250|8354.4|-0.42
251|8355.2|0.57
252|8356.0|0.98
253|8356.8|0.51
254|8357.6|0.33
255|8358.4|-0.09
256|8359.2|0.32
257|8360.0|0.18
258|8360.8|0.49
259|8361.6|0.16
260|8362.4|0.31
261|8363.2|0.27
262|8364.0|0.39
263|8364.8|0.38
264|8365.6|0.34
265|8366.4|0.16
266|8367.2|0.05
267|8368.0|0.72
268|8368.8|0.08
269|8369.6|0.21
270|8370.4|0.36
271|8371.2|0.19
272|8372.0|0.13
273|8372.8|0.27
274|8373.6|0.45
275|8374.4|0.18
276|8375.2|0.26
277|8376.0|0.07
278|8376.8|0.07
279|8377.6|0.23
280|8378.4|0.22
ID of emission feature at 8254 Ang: H-gamma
